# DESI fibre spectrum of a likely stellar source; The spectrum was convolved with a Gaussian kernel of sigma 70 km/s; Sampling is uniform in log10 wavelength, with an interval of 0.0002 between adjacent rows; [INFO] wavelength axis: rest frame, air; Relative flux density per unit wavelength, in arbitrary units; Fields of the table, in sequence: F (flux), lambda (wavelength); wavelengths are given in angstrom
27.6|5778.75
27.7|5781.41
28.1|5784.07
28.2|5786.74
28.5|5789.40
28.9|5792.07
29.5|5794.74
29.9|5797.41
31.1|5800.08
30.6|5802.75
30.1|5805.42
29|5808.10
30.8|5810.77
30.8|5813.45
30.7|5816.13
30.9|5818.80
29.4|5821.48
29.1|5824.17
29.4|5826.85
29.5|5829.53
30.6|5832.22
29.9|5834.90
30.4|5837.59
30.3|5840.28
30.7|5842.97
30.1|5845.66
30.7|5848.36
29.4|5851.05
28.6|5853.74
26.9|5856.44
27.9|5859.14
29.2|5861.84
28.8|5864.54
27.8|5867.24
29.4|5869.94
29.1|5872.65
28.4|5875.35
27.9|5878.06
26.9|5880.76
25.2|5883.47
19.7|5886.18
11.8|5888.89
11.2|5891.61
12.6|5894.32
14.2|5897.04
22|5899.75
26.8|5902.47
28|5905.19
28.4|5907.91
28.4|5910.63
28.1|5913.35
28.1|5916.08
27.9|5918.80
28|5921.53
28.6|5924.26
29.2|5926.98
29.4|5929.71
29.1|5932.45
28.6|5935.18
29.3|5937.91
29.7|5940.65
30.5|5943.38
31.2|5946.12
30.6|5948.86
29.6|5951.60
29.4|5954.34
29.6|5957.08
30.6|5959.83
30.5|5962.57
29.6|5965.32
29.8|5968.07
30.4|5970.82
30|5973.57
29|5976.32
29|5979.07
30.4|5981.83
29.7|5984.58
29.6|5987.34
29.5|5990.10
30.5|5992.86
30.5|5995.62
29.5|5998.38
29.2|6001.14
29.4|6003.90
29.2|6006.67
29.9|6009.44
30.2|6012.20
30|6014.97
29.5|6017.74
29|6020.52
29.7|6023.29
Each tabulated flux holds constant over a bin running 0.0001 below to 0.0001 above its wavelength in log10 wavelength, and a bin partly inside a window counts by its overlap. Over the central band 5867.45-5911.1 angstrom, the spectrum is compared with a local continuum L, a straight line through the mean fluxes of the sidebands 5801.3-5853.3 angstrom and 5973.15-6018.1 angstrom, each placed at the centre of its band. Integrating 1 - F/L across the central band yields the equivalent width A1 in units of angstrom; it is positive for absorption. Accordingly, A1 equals 9.94 angstrom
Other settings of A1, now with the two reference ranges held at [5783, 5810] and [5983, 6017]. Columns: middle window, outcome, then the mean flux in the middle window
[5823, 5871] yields 0.2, 29.4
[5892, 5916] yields 5.1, 23.3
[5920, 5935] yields 0.4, 28.8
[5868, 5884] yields 0.9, 28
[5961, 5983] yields -0.1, 29.8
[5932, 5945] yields 0.1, 29.5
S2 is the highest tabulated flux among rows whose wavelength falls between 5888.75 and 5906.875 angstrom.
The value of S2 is 28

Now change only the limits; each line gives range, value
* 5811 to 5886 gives 30.9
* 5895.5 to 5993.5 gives 31.2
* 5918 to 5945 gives 30.5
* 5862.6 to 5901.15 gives 29.4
